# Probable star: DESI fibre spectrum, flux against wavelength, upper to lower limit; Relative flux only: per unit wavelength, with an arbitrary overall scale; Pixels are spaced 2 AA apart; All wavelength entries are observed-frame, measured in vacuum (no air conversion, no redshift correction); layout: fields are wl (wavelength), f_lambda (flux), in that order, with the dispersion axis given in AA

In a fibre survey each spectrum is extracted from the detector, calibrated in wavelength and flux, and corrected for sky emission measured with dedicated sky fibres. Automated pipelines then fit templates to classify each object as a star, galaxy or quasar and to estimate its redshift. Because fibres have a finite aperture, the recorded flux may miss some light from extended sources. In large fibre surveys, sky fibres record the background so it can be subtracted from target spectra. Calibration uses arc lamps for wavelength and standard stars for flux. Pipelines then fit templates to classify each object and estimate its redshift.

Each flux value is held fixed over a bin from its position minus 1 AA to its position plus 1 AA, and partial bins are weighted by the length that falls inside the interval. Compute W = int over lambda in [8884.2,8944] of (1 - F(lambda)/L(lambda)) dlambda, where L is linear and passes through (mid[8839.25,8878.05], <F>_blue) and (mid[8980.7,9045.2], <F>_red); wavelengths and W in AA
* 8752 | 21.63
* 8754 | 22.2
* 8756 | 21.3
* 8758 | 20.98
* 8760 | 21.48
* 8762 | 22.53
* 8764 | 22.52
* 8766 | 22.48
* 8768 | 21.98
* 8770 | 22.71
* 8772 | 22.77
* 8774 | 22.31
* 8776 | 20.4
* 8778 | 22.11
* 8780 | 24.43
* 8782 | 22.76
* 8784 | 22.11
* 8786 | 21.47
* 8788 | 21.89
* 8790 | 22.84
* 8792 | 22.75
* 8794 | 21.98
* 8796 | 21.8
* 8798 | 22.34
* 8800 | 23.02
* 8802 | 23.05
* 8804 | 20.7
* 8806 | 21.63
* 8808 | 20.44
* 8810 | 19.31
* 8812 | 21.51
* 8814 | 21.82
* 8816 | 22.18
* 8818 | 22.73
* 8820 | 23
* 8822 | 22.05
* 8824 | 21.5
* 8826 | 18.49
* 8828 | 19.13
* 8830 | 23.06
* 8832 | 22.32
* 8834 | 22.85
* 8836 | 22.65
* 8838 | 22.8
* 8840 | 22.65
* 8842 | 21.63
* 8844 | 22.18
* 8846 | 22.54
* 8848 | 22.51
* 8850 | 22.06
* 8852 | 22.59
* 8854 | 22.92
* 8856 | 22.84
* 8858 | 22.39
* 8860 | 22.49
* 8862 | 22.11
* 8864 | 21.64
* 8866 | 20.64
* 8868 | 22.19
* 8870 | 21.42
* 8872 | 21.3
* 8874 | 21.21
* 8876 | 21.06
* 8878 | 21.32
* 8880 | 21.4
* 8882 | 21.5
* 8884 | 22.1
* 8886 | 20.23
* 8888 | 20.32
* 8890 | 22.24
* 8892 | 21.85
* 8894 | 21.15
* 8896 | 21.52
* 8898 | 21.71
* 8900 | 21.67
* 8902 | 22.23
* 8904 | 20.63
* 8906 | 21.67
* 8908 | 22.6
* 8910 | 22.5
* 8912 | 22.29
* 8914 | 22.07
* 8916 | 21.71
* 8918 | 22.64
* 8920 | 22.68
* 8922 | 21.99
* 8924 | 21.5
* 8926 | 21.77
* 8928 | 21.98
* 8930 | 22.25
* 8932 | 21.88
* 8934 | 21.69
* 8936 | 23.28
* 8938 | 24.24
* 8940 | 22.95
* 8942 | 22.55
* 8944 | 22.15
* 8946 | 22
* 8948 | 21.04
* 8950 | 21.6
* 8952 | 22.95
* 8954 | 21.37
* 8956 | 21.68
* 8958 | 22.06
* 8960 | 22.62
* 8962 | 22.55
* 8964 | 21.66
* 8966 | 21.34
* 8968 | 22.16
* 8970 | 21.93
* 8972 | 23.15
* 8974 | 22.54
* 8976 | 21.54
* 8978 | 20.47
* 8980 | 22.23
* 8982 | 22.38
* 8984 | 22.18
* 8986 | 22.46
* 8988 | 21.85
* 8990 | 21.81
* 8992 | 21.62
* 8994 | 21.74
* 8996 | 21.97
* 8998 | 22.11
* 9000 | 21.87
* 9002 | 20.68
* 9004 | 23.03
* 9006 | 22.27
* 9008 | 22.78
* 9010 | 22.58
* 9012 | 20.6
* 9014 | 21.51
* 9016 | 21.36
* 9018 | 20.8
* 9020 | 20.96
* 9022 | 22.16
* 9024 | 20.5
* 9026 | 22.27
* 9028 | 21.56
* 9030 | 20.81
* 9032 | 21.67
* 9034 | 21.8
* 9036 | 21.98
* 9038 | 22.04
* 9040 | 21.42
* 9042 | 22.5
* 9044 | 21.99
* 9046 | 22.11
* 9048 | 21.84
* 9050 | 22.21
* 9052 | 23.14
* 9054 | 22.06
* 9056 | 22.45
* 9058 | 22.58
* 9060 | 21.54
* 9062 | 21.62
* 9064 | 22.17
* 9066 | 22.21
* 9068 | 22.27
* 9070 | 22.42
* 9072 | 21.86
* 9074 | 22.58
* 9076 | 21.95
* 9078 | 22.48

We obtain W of -0.20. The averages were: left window 22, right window 21.8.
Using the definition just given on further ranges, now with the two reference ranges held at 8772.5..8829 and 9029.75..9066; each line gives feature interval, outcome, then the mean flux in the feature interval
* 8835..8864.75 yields -0.8 AA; 22.4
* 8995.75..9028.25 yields 0.4 AA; 21.7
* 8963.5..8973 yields -0.1 AA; 22.1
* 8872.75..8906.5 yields 0.7 AA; 21.4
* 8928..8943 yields -0.5 AA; 22.6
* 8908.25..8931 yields -0.2 AA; 22.1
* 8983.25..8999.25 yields 0.0 AA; 22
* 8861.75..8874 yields 0.2 AA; 21.5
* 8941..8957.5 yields 0.0 AA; 21.9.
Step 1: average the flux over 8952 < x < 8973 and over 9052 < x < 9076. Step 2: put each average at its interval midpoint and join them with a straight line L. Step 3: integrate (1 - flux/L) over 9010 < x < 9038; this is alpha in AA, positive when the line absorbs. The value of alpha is 0.9 AA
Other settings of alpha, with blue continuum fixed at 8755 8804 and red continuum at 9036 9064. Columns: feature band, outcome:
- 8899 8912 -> 0.15 AA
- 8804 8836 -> 1.04 AA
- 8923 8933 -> 0.13 AA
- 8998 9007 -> 0.06 AA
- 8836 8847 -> -0.10 AA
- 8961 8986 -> 0.13 AA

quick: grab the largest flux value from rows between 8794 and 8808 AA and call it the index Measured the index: 23.05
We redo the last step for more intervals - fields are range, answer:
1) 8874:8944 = 24.24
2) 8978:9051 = 23.03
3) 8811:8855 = 23.06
